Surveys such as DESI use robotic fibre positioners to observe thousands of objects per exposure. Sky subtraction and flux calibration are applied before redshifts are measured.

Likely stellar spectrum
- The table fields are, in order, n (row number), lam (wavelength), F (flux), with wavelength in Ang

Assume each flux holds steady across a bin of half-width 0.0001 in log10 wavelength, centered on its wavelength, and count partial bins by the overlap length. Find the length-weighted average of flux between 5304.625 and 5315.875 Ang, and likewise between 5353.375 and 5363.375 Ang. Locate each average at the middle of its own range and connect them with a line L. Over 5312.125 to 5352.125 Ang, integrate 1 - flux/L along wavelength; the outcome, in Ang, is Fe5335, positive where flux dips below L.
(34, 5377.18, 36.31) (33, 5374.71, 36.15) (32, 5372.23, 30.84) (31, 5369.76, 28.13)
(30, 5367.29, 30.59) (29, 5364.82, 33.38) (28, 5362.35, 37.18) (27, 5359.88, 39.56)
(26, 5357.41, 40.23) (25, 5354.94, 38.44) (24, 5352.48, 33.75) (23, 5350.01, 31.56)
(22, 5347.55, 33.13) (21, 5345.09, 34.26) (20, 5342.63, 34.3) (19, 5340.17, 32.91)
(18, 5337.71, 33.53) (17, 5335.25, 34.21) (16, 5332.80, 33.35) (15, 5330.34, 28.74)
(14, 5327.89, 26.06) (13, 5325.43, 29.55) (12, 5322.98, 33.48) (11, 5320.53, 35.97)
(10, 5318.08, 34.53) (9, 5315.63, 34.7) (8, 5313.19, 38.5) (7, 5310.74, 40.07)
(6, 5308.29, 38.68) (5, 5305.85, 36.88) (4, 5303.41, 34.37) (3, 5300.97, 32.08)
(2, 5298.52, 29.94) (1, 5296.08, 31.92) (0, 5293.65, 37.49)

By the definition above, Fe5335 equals 5.5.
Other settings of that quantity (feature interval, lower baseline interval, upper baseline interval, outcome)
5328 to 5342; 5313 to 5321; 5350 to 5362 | 1.6 Ang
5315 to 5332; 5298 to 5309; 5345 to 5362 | 1.6 Ang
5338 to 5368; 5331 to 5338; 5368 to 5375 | -2.6 Ang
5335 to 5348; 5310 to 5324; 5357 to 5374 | 0.5 Ang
